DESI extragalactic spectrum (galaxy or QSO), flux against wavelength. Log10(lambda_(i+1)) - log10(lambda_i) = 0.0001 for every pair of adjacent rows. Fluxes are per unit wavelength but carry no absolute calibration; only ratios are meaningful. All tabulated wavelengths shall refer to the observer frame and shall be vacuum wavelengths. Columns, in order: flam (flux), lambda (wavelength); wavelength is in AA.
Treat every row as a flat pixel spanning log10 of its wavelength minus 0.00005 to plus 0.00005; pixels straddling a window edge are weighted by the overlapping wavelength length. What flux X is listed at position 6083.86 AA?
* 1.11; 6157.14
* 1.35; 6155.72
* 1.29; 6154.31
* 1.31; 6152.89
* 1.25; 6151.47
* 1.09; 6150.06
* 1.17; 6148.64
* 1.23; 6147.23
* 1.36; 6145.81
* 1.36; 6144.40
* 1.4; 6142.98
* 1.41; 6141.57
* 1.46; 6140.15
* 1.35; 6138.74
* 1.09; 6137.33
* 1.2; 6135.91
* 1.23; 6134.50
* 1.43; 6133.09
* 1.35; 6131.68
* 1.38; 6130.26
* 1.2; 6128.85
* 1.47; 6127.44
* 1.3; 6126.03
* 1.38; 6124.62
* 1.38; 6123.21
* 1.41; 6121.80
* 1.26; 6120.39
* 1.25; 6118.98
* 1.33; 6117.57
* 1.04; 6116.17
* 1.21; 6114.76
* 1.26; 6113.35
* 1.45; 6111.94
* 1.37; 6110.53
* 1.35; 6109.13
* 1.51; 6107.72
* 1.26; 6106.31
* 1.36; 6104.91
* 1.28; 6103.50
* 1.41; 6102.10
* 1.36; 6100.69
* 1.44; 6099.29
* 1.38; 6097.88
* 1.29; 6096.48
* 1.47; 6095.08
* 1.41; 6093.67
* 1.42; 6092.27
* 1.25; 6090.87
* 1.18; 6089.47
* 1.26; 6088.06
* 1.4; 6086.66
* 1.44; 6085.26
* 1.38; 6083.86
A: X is 1.38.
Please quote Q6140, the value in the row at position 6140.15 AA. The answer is 1.46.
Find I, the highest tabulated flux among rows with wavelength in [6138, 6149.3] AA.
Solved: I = 1.46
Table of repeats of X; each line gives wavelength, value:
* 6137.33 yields 1.09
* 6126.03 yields 1.3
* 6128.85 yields 1.2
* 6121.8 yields 1.41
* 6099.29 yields 1.44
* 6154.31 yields 1.29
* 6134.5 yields 1.23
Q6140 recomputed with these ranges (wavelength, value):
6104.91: 1.36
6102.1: 1.41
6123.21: 1.38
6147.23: 1.23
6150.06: 1.09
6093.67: 1.41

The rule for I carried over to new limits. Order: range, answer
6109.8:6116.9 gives 1.45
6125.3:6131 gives 1.47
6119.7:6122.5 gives 1.41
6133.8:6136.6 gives 1.23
